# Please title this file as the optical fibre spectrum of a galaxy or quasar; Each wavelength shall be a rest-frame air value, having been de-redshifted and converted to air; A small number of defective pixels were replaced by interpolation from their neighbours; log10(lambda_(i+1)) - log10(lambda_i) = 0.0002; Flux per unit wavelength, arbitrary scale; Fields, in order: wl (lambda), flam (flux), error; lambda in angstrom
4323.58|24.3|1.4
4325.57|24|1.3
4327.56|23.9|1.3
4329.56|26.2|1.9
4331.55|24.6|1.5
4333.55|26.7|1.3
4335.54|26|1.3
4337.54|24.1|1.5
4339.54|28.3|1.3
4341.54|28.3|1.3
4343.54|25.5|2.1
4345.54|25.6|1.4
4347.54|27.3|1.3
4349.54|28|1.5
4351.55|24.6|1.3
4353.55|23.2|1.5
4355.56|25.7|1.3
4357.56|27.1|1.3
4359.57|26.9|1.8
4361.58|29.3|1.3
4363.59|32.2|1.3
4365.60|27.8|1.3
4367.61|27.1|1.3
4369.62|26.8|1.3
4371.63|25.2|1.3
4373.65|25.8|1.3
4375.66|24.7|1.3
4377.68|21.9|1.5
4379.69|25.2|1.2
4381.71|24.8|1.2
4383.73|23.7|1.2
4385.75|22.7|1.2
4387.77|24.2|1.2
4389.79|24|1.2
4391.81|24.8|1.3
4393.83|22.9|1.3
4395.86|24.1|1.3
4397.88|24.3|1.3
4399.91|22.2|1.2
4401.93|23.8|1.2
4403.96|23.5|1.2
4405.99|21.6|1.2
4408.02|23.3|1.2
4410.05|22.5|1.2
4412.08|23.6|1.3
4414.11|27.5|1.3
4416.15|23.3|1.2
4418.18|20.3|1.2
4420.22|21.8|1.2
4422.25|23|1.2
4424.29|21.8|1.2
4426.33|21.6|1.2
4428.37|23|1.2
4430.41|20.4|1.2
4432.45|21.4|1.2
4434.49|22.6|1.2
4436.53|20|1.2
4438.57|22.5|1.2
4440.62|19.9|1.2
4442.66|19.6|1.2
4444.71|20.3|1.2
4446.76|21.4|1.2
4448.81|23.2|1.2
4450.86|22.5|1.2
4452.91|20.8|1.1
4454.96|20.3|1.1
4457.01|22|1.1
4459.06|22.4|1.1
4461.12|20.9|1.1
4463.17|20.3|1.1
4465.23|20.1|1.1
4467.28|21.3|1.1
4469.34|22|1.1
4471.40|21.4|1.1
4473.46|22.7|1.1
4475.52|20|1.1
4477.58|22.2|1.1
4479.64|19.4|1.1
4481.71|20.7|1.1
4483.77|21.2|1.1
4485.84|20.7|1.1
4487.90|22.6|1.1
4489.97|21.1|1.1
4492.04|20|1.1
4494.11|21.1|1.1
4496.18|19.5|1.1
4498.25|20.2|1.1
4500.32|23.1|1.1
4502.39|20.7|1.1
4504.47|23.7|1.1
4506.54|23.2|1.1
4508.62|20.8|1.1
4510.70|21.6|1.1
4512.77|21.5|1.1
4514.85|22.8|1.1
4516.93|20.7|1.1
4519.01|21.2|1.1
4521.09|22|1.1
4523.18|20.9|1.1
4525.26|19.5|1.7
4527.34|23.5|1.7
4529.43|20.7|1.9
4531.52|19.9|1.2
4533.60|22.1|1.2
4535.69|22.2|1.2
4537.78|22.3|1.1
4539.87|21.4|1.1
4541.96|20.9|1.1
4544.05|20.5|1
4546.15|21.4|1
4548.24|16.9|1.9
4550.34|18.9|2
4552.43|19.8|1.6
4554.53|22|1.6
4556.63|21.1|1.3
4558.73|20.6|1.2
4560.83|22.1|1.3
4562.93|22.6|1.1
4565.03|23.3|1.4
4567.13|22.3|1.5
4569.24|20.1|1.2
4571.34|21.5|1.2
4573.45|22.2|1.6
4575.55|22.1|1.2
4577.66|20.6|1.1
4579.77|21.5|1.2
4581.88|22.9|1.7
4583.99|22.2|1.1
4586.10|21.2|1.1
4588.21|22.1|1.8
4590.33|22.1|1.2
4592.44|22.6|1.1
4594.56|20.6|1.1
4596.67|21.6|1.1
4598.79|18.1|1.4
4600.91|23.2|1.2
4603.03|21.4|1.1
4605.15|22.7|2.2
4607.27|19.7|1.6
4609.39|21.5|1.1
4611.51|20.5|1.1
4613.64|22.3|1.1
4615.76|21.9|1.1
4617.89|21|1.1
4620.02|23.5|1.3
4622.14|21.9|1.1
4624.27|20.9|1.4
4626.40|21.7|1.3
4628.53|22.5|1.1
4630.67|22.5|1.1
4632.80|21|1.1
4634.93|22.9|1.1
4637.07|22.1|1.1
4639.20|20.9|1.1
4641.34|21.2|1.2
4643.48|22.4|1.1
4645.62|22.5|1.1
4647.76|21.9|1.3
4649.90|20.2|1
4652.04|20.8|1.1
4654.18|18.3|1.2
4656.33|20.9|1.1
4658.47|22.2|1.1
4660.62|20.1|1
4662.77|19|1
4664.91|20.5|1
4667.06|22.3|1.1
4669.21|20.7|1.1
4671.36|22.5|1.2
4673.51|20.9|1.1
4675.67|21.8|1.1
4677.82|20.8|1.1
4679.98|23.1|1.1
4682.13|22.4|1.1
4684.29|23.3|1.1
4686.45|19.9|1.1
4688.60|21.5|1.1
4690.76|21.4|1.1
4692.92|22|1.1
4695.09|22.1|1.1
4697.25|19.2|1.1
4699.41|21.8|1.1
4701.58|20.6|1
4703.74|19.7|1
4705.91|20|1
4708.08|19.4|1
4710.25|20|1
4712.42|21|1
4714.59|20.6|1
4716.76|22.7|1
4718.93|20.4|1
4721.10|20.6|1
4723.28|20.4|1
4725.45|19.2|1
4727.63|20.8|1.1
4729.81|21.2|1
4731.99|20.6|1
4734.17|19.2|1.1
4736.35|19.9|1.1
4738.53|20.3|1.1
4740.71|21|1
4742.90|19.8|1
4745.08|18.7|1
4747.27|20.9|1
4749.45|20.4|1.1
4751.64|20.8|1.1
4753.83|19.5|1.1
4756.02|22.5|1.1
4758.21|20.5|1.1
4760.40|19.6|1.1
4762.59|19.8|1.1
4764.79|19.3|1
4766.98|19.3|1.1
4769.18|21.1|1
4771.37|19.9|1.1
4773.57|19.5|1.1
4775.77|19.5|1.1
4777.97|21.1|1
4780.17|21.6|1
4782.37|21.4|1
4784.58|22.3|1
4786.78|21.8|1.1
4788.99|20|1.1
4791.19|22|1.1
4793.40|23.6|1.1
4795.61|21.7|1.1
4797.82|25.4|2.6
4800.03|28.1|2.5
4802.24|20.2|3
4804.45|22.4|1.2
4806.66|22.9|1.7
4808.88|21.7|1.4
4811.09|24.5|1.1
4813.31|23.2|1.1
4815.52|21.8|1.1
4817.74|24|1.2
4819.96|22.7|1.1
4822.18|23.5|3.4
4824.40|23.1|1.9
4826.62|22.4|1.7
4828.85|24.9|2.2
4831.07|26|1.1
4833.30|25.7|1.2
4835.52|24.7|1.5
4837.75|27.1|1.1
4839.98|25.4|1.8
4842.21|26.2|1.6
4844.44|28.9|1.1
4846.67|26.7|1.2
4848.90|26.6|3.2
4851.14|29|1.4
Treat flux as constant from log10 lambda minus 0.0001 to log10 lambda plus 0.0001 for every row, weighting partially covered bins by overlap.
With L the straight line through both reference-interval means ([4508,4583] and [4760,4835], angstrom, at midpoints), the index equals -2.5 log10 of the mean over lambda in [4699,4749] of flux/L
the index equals 0.084 mag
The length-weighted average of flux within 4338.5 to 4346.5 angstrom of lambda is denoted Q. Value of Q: 26.9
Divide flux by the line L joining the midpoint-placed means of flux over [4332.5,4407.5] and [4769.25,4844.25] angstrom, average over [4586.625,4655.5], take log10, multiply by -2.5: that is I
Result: 0.122 mag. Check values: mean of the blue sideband 25.4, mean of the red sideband 23.1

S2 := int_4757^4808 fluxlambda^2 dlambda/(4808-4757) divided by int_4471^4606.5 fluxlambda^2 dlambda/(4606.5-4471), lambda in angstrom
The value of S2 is 1.1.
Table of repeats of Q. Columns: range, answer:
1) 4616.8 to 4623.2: 22.1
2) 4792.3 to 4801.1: 24.7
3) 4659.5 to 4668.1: 20.5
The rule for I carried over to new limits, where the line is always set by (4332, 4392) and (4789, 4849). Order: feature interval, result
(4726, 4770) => 0.205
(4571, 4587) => 0.153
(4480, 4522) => 0.186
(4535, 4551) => 0.222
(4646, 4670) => 0.196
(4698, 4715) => 0.206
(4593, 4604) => 0.187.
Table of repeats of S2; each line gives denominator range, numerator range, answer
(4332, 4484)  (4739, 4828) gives 1.08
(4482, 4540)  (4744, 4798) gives 1.09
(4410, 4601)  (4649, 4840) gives 1.11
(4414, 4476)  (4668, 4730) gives 1.09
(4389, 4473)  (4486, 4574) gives 1.01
